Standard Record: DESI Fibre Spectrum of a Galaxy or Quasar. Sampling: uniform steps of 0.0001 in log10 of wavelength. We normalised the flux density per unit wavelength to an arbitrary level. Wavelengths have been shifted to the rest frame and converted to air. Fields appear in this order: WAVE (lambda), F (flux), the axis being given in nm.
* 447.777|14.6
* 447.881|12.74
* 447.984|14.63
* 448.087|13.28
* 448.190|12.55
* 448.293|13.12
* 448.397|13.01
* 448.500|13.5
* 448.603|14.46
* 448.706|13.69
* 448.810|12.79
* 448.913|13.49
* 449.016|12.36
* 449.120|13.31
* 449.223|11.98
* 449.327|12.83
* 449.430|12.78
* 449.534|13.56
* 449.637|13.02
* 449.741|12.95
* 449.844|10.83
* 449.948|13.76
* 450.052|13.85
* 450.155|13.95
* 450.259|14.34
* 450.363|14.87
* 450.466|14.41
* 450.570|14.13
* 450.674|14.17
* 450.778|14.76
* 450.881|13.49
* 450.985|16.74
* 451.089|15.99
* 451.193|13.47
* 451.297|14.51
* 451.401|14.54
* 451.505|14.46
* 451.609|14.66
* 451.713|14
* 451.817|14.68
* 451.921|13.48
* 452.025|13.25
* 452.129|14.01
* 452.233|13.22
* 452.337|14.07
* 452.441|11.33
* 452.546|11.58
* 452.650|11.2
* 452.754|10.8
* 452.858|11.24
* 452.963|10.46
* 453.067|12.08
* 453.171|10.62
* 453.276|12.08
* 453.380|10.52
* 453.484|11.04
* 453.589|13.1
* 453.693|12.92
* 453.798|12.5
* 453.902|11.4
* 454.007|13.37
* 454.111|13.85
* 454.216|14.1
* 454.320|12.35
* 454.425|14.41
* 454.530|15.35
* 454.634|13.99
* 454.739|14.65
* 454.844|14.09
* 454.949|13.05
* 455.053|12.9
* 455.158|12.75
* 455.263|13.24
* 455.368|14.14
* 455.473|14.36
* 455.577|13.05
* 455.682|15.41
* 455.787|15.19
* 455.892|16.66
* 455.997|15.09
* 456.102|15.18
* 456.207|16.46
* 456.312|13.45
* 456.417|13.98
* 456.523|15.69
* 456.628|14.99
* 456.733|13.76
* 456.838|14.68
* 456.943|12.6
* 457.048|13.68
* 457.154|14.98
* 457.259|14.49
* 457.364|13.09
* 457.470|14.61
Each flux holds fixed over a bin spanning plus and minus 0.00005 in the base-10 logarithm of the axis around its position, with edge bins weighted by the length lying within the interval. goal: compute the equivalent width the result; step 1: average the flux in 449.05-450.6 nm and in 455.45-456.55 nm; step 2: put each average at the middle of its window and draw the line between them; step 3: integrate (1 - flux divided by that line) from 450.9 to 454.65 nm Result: 0.27 nm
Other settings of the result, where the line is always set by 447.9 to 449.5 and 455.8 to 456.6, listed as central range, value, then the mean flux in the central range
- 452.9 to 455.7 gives 0.32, 13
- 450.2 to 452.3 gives -0.07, 14.4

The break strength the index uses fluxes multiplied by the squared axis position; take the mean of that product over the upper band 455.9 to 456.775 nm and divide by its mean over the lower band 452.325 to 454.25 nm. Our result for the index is 1.3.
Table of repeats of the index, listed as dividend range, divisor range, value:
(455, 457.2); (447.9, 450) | 1.13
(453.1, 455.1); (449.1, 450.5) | 0.99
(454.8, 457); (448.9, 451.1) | 1.08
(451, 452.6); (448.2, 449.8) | 1.07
